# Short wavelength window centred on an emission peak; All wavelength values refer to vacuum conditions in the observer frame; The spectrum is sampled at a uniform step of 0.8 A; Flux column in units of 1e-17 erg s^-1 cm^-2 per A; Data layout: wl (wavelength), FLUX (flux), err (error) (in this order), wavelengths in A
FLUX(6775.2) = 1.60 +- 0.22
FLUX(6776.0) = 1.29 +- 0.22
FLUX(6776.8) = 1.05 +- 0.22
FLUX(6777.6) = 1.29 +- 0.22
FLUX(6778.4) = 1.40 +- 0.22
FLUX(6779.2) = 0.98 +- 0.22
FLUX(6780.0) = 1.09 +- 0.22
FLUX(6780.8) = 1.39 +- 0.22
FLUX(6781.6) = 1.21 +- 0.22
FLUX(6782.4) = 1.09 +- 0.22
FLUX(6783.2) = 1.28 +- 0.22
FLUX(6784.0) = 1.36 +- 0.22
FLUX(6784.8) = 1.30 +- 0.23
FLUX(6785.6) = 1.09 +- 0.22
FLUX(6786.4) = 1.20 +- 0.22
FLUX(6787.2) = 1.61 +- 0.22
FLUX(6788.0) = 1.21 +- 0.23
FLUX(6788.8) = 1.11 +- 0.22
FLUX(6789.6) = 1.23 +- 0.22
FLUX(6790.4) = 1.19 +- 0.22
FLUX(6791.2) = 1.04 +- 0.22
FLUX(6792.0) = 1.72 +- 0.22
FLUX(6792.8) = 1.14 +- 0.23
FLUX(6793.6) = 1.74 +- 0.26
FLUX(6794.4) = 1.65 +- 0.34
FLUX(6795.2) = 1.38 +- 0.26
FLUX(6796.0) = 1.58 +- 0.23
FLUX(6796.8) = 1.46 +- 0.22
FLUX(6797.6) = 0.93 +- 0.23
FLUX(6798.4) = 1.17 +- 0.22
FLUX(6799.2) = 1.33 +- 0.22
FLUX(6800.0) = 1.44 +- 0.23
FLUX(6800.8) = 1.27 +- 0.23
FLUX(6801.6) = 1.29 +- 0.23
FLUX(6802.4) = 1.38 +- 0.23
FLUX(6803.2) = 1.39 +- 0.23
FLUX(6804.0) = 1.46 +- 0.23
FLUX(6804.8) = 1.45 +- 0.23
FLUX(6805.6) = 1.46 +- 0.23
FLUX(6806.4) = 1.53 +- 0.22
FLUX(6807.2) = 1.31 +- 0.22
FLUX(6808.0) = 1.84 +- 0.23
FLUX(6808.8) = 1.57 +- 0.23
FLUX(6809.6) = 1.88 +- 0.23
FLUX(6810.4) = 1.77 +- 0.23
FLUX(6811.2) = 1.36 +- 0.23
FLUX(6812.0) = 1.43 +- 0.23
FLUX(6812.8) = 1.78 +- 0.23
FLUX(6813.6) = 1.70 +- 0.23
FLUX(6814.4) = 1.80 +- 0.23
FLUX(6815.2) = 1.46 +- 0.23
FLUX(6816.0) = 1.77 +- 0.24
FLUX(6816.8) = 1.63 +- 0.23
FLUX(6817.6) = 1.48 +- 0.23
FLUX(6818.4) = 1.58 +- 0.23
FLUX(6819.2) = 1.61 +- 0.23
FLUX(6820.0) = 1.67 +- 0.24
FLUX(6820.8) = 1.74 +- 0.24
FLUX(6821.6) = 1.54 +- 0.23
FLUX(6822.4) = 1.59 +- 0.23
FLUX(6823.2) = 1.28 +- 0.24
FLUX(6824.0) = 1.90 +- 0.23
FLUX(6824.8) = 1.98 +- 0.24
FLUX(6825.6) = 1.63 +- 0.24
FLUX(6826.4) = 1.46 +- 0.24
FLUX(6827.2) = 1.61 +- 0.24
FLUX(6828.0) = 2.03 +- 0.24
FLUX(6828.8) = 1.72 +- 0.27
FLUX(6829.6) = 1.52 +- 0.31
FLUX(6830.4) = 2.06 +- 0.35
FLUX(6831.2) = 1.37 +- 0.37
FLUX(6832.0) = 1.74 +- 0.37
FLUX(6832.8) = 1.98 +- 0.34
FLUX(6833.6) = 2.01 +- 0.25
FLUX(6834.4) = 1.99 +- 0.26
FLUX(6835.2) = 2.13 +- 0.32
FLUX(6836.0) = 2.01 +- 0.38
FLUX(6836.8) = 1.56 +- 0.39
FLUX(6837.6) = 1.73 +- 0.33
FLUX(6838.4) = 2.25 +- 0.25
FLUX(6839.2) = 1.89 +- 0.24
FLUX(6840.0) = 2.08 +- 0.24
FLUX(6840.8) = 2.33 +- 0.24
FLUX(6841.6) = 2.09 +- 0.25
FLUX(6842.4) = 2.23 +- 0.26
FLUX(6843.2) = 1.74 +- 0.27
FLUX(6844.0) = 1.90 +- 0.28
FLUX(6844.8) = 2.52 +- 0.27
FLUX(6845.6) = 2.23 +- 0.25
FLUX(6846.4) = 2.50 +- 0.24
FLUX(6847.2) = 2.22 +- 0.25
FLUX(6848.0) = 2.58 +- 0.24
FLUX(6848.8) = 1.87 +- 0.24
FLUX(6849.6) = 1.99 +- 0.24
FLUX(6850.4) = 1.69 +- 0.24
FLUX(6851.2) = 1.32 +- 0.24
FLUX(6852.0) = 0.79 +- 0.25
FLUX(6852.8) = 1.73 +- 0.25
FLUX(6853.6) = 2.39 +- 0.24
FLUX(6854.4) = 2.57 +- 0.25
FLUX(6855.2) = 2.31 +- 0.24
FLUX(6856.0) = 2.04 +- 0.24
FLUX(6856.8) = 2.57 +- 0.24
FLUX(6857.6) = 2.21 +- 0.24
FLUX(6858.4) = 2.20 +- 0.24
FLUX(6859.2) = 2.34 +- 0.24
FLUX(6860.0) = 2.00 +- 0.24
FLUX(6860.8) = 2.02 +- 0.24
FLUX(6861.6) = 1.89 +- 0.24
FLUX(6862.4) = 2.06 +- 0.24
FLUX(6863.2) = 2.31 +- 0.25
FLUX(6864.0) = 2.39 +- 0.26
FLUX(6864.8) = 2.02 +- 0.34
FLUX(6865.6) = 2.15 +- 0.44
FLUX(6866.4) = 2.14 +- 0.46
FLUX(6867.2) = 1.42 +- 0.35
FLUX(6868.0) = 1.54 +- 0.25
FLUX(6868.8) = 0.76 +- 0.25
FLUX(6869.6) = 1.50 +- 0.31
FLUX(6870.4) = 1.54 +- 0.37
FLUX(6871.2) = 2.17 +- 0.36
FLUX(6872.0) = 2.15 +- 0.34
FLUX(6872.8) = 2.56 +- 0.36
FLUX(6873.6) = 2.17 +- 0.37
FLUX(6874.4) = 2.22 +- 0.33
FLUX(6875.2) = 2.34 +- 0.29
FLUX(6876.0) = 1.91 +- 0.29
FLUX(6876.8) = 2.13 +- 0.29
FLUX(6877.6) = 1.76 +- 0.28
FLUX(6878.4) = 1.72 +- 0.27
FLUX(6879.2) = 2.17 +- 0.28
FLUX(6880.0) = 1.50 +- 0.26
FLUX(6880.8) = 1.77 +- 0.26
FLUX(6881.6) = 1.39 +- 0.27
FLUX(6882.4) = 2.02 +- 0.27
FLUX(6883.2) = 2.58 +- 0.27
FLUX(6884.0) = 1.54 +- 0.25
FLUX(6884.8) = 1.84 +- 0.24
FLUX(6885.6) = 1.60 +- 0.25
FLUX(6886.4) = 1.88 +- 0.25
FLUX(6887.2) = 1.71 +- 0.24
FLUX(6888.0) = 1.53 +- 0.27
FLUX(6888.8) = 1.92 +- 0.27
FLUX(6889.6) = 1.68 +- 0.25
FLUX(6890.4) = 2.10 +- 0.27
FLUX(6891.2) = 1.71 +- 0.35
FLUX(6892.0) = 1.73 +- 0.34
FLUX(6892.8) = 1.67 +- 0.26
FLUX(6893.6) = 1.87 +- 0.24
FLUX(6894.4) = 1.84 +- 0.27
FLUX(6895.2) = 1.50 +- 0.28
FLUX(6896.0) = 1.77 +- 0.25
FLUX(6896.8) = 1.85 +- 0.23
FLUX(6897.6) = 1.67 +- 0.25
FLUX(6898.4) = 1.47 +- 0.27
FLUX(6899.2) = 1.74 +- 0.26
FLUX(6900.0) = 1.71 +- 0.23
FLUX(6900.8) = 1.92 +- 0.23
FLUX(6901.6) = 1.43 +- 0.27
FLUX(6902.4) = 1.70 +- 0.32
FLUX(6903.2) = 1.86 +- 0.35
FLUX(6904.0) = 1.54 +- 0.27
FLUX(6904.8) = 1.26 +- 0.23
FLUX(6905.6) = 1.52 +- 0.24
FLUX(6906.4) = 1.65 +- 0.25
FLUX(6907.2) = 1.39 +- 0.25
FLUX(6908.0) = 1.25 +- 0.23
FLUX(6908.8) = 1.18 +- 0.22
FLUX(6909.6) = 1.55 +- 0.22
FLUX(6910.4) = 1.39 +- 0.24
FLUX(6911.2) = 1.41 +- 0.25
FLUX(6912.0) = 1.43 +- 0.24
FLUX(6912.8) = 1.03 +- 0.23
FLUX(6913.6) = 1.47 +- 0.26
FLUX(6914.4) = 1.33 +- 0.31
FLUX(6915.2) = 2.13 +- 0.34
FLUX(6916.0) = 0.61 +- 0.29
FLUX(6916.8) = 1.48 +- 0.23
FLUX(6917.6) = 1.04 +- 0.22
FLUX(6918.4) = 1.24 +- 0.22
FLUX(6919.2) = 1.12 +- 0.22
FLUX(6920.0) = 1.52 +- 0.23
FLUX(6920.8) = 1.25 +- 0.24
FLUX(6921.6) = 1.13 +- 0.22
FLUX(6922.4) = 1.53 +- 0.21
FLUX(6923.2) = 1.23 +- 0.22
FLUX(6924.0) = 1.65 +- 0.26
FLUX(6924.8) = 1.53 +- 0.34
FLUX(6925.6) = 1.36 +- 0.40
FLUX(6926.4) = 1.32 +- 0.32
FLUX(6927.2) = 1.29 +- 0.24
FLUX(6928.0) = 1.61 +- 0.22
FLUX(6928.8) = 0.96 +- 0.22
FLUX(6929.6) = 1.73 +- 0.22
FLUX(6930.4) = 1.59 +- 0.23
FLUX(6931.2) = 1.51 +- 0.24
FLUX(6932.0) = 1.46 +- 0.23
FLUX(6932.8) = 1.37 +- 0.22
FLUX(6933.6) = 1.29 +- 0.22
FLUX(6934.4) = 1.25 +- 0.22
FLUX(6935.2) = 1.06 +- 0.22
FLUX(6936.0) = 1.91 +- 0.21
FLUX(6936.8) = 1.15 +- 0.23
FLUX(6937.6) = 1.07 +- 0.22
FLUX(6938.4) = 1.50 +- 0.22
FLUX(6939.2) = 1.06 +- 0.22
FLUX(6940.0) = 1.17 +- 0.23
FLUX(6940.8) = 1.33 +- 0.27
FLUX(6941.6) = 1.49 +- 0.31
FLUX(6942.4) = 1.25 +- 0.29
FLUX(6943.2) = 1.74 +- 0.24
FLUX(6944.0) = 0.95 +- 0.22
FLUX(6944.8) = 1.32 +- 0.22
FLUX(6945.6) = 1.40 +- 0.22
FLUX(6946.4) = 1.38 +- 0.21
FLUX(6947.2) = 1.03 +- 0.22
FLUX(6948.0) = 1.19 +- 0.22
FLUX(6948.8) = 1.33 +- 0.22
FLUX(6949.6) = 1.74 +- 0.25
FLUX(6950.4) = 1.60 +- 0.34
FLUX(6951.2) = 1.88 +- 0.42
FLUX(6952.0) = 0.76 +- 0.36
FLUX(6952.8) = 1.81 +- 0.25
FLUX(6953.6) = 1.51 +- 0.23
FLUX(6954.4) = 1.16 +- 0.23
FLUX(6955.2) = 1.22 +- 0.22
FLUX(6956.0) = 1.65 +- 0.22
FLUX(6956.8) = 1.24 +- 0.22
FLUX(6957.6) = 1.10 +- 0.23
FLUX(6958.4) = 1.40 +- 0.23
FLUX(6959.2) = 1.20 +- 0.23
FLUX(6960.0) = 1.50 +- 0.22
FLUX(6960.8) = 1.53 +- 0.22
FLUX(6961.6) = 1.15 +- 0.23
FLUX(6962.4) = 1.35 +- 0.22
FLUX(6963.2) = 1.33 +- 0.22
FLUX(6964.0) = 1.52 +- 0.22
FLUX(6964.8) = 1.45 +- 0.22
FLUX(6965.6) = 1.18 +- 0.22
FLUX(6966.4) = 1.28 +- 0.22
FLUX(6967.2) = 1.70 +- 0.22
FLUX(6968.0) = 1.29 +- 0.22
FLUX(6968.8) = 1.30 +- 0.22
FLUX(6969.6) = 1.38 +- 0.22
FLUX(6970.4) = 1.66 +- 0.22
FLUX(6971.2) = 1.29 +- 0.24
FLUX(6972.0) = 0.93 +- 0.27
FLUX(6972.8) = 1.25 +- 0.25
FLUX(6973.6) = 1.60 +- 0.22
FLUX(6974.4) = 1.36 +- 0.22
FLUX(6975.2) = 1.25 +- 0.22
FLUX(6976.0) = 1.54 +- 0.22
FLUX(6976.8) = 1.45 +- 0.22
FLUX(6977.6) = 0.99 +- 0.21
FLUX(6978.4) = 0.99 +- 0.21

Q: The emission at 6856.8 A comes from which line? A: Mg II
